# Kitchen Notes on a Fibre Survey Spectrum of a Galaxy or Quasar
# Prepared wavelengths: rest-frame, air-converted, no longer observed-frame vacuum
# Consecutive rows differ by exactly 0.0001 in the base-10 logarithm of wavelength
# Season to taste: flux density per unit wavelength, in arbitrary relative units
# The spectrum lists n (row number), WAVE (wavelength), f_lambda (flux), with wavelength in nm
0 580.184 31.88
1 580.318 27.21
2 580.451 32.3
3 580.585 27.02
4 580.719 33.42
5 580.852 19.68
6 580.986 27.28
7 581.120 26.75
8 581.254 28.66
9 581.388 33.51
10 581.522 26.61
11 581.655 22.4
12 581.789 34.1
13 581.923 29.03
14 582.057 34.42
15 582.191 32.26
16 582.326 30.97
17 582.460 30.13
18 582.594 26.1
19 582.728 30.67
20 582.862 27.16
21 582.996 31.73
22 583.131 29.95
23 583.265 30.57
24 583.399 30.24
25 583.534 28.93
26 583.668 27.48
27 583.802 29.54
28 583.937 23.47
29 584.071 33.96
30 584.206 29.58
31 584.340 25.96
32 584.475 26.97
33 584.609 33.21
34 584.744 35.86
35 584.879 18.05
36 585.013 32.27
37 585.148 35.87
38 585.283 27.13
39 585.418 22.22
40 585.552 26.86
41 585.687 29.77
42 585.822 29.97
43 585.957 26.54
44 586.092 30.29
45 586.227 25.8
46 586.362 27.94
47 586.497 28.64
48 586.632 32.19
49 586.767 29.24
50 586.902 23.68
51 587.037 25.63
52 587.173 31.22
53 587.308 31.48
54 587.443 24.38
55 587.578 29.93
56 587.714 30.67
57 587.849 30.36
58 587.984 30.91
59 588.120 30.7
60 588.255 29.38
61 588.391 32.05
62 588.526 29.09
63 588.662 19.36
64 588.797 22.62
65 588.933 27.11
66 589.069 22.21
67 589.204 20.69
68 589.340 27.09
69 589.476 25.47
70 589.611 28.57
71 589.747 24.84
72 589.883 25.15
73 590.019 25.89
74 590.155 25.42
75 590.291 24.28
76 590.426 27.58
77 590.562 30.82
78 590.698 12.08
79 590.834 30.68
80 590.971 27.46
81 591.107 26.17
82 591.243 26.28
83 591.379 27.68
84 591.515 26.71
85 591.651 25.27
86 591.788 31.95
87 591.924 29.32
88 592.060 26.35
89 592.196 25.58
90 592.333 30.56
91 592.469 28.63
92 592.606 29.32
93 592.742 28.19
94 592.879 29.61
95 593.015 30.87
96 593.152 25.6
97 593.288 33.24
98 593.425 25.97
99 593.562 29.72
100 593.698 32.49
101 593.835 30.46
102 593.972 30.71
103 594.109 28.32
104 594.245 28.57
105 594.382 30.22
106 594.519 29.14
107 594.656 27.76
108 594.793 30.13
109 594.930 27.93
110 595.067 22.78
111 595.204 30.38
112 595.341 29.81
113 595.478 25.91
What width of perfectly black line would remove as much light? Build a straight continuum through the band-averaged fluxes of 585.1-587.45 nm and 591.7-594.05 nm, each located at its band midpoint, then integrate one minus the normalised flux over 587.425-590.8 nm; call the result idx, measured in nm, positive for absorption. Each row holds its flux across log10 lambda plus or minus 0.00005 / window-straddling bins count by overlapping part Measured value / 0.28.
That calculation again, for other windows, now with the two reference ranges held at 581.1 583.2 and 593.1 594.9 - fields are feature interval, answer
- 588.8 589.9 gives 0.169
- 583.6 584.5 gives 0.045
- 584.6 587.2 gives 0.101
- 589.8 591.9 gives 0.229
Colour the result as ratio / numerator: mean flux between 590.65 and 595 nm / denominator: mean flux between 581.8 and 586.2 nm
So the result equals 1.0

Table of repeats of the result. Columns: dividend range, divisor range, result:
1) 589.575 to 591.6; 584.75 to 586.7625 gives 0.91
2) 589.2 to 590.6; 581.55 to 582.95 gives 0.88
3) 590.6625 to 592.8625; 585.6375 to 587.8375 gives 0.95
